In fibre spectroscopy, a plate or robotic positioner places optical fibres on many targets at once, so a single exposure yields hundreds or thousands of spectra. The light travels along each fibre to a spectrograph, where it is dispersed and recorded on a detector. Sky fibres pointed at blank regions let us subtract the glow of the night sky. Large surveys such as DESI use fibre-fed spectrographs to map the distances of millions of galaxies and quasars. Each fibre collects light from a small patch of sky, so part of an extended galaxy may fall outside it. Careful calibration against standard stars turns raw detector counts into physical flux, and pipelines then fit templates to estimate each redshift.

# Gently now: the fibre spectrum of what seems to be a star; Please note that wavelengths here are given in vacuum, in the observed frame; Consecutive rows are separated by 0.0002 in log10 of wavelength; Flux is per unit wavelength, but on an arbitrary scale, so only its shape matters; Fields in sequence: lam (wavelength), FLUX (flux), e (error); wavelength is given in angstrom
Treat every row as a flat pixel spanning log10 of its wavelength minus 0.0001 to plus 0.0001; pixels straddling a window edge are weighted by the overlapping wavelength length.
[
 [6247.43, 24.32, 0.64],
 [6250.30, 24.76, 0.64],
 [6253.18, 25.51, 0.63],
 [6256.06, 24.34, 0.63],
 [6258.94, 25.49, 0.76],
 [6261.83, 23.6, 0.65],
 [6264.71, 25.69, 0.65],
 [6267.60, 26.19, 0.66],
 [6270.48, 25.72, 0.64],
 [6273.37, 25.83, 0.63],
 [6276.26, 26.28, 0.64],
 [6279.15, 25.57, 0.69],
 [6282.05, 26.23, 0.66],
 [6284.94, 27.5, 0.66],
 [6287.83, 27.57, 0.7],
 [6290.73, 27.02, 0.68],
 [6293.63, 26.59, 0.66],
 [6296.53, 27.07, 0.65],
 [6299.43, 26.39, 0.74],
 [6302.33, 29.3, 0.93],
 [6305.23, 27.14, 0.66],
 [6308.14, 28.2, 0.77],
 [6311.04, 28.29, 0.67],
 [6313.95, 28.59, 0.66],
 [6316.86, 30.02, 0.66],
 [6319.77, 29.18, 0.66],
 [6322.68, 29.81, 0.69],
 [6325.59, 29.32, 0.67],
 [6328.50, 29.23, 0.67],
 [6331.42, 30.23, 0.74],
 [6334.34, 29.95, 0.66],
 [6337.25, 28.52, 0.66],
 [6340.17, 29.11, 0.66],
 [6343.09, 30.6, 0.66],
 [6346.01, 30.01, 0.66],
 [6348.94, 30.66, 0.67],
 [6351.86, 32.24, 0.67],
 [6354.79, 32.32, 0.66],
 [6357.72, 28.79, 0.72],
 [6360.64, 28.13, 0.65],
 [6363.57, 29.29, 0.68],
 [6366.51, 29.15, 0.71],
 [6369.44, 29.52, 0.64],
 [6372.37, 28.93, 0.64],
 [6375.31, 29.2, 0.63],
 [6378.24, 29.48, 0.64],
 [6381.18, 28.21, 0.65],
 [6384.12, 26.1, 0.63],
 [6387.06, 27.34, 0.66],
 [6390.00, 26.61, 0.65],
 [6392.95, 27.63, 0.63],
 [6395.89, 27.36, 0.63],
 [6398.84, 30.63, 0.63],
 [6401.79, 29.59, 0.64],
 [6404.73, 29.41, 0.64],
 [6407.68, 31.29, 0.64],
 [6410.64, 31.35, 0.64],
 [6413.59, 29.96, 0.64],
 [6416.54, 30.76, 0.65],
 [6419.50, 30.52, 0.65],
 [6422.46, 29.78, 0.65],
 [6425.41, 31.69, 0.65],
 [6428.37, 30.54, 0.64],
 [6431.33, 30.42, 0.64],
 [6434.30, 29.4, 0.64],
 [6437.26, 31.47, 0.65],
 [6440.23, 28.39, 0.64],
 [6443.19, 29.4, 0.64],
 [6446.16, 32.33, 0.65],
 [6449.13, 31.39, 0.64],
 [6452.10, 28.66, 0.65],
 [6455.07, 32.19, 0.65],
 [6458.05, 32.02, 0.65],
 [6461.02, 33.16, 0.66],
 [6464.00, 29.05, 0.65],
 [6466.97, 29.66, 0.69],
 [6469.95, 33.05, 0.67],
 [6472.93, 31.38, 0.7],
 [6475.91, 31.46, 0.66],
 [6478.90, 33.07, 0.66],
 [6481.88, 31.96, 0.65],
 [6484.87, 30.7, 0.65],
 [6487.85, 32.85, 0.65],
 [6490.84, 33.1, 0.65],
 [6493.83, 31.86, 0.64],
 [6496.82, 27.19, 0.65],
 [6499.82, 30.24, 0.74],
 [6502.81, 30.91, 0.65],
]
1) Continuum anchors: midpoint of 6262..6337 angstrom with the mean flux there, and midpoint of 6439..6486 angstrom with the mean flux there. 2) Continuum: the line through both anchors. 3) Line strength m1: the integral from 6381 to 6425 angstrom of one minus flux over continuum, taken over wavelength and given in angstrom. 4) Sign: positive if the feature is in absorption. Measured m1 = 1.0 angstrom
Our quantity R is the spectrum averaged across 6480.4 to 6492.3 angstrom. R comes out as 32.2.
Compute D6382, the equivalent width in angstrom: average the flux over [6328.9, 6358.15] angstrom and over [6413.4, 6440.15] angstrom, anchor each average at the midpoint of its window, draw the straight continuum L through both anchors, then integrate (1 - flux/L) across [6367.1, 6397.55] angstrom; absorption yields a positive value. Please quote 2.3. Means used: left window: 30.2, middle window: 28.1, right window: 30.4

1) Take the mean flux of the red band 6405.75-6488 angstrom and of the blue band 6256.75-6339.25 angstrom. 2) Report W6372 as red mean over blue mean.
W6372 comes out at 1.13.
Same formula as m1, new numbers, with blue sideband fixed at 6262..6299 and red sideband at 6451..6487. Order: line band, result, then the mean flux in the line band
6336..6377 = -1.98 angstrom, 29.8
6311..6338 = -1.83 angstrom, 29.4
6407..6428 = -0.49 angstrom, 30.7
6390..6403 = 0.41 angstrom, 28.5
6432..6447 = 0.25 angstrom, 30.1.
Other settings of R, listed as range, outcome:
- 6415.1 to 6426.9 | 30.7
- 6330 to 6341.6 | 29.5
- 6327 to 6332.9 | 29.7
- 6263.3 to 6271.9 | 25.9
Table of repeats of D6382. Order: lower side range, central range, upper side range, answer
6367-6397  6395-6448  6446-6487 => -1.1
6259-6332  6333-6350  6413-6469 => -0.8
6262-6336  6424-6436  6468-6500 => 0.0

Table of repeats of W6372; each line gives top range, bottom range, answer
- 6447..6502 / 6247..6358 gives 1.13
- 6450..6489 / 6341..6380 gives 1.05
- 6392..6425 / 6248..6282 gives 1.18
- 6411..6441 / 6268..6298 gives 1.15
